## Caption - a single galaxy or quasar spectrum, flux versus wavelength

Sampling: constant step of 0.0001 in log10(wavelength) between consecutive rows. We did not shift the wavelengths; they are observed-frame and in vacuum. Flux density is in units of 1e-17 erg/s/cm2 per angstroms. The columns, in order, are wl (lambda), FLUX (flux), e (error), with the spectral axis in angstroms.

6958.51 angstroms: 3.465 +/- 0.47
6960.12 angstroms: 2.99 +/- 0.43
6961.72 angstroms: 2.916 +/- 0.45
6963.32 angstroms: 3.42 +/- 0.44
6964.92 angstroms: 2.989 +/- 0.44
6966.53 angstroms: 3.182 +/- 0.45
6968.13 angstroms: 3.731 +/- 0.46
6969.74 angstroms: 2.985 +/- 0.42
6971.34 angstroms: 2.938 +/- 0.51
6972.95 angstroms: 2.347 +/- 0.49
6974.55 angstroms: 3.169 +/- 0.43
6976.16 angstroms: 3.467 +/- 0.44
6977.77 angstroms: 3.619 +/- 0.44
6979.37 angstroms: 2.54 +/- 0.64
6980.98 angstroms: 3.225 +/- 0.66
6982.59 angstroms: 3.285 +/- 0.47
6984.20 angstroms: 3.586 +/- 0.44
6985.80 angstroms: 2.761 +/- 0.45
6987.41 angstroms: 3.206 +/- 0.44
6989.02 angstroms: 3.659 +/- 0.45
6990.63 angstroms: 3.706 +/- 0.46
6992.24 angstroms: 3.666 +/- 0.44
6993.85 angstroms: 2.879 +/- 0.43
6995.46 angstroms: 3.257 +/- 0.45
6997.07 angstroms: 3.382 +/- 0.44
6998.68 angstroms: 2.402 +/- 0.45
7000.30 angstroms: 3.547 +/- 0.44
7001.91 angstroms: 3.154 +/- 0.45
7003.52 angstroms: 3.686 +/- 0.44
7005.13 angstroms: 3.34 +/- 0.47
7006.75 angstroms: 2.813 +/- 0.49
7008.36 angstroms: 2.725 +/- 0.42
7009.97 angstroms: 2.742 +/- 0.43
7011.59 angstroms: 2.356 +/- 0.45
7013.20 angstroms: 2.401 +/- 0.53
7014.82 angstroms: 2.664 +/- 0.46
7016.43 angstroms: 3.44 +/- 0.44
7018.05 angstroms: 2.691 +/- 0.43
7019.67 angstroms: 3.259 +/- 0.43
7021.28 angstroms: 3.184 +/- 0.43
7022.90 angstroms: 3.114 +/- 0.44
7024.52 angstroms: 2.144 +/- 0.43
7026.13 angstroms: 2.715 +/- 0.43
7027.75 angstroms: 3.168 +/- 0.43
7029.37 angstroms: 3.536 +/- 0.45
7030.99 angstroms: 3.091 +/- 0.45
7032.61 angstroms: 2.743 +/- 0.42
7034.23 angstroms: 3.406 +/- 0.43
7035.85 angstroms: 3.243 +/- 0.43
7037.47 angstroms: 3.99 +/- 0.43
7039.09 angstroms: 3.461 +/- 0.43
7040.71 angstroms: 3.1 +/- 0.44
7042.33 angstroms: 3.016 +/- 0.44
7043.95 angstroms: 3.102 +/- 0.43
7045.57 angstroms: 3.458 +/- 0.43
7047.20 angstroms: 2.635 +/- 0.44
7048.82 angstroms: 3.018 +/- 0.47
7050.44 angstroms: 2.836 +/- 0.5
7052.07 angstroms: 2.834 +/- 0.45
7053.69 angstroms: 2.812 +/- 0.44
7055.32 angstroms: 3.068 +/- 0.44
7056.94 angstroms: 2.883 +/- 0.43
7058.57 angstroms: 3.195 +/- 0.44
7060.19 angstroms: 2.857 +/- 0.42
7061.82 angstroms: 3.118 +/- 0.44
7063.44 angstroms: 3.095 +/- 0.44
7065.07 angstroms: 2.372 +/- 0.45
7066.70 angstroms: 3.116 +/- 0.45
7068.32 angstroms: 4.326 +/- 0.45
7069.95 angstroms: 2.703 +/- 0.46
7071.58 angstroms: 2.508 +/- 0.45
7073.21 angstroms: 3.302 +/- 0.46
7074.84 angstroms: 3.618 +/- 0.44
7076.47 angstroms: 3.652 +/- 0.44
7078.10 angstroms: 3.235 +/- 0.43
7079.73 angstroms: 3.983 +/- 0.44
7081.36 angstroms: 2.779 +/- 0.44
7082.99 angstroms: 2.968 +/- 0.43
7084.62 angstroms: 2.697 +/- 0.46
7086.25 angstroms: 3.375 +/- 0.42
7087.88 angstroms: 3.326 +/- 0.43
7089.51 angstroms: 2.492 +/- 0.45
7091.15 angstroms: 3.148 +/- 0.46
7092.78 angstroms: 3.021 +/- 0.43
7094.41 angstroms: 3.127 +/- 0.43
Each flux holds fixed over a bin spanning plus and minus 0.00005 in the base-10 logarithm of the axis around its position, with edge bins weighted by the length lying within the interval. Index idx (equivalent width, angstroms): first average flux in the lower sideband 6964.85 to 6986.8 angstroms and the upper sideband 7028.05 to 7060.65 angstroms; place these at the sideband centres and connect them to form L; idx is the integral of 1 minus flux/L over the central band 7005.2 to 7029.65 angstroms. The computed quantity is 2.0 angstroms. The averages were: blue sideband 3.14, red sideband 3.12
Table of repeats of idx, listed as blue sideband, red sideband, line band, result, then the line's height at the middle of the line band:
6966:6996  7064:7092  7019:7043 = 0.3 angstroms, 3.19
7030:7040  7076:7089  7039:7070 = 2.2 angstroms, 3.28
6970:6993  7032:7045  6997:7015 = 1.8 angstroms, 3.24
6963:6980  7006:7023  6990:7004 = -1.5 angstroms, 2.96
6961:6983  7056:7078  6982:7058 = 1.1 angstroms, 3.13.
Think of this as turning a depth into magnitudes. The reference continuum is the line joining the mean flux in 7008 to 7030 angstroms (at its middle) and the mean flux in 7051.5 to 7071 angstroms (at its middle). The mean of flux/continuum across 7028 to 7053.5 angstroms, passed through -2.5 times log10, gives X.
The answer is -0.074 mag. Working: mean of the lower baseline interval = 2.86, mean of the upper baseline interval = 3.03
